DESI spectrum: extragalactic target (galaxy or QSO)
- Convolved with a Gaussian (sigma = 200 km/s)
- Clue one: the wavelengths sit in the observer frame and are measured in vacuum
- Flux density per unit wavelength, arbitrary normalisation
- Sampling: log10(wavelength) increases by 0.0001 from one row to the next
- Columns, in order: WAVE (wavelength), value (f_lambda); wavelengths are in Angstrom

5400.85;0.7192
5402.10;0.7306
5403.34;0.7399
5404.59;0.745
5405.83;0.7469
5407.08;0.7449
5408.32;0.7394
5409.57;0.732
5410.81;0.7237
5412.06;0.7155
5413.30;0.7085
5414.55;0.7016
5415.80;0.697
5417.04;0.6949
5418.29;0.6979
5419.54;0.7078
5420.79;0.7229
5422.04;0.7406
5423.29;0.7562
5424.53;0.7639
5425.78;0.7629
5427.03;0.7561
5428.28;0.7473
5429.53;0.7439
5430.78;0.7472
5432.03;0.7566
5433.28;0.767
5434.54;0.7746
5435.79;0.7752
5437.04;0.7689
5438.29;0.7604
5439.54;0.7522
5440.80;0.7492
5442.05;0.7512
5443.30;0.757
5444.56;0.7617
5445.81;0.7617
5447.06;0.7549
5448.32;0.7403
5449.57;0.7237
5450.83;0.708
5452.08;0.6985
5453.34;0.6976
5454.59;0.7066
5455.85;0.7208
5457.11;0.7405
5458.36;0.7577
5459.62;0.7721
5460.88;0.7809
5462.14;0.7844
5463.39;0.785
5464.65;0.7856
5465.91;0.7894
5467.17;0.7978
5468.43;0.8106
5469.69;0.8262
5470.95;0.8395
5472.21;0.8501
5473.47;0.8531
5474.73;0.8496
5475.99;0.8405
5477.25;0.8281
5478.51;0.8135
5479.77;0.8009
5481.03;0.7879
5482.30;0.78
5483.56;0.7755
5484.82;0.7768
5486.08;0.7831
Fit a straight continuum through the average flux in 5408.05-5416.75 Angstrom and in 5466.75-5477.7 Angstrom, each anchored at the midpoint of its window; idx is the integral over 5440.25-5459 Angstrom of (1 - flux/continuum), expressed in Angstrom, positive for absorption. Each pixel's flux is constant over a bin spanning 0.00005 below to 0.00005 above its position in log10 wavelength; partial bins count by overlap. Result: 1.3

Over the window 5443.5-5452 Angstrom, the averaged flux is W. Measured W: 0.74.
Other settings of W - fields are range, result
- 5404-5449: 0.743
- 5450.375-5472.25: 0.768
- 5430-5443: 0.76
